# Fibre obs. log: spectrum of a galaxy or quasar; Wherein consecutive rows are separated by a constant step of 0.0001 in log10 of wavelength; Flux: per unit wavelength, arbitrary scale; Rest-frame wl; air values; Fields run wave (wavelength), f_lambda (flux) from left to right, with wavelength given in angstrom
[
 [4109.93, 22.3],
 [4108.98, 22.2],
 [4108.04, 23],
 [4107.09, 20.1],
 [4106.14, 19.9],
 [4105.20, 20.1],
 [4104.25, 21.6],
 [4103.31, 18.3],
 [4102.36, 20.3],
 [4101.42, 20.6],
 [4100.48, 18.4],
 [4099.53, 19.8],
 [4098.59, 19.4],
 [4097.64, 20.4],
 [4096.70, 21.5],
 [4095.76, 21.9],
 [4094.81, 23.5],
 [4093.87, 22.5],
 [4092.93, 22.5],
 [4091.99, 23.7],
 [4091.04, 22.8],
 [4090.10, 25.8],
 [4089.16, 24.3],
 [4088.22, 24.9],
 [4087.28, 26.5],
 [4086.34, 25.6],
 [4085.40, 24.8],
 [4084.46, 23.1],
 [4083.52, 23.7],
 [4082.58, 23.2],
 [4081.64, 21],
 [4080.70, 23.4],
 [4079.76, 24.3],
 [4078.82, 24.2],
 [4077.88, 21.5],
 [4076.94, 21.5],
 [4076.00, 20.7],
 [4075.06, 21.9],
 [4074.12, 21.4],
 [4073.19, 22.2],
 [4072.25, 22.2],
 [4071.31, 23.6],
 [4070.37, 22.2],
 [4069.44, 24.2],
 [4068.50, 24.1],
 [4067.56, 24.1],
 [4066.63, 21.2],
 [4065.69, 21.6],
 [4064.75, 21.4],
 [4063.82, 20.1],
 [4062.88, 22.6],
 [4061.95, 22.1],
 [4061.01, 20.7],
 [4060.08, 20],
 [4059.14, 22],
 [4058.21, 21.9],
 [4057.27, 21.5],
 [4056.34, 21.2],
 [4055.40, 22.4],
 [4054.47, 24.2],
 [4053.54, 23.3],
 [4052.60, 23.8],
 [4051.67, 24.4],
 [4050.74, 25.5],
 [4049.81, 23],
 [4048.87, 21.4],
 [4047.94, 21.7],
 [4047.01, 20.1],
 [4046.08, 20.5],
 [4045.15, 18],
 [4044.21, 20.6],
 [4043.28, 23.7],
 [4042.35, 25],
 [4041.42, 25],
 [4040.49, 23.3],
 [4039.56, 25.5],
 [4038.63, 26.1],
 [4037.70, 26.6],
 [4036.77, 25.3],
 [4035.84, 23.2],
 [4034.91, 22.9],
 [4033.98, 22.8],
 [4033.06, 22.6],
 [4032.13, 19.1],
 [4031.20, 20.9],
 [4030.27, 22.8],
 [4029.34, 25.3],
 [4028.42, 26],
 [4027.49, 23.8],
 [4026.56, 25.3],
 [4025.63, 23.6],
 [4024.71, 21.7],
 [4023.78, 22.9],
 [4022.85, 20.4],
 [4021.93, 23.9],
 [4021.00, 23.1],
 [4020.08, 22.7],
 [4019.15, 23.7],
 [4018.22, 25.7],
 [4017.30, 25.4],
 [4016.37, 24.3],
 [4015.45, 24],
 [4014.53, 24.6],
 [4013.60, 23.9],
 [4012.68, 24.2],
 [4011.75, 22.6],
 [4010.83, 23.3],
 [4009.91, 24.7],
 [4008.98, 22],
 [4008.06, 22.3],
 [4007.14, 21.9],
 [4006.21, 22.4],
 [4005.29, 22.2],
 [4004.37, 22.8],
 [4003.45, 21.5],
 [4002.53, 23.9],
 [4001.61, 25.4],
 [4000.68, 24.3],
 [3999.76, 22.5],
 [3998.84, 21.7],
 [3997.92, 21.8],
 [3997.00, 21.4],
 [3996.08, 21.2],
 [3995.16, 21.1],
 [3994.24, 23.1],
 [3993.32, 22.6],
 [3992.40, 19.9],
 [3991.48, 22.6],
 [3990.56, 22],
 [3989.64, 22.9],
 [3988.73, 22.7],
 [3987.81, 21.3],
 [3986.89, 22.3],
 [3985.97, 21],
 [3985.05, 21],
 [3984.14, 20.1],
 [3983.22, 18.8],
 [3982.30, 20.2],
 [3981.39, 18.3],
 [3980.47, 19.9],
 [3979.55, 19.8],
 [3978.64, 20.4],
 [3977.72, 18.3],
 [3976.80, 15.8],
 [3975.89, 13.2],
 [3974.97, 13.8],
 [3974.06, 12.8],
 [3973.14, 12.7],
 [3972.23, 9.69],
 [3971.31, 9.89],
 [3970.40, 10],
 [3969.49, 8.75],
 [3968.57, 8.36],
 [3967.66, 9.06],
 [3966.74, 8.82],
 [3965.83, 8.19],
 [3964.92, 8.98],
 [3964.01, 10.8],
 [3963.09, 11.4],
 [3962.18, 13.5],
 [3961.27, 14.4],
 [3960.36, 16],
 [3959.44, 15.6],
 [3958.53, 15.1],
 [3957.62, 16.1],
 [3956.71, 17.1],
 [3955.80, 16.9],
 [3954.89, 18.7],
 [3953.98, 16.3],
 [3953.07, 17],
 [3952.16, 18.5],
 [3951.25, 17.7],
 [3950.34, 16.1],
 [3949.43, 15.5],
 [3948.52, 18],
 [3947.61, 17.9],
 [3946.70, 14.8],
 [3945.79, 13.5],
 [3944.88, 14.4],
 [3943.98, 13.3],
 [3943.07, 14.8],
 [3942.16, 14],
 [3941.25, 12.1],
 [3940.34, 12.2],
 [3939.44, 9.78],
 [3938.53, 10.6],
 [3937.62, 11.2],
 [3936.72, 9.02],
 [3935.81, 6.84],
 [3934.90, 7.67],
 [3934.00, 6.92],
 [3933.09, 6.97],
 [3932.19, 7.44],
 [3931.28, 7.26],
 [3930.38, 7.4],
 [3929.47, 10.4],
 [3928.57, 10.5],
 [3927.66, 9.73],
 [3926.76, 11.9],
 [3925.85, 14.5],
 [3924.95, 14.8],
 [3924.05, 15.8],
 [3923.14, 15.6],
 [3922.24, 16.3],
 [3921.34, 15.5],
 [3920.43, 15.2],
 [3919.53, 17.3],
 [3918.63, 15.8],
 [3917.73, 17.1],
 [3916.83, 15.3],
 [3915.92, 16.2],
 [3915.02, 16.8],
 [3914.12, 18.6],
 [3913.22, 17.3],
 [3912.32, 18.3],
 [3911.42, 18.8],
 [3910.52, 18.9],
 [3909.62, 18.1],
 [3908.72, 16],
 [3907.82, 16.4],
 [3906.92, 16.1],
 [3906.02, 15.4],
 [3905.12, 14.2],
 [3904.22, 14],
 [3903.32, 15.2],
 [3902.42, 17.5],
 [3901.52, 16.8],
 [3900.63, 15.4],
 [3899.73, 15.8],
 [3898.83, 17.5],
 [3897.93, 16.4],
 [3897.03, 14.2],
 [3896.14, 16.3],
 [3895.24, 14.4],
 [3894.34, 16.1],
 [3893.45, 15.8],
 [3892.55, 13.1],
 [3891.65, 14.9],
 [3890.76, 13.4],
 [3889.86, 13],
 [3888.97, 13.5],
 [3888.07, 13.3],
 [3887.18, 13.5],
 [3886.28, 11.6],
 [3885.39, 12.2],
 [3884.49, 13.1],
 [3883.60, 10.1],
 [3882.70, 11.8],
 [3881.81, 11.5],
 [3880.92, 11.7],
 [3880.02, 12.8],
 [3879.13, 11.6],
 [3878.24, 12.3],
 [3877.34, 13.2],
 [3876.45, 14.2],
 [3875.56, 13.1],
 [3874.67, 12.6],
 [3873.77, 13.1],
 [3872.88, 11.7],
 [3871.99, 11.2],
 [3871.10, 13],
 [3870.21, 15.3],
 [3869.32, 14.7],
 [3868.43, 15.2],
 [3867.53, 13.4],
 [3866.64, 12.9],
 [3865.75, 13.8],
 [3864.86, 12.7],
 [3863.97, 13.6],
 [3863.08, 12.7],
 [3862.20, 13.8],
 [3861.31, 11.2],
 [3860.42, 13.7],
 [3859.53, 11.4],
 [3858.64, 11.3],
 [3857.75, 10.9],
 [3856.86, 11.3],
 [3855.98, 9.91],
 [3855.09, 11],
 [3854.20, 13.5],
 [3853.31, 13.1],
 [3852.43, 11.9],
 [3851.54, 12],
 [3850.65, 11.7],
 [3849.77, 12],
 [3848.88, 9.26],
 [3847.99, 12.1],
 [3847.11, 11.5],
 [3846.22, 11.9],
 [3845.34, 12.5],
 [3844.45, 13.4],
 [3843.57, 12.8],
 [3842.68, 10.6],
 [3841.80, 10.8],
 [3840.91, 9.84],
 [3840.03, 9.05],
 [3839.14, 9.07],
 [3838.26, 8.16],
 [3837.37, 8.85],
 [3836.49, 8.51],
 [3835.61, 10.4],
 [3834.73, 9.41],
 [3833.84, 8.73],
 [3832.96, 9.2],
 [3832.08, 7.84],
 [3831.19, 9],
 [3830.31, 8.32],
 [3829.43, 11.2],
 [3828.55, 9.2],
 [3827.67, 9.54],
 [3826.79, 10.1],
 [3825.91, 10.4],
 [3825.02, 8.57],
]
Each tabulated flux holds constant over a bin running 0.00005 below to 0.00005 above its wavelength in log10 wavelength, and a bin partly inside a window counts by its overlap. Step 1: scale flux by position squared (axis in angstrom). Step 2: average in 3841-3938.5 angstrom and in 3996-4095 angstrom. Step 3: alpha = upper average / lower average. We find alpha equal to 1.9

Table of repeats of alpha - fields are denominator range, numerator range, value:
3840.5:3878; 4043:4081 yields 1.99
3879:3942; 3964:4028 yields 1.52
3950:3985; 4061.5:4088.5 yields 1.64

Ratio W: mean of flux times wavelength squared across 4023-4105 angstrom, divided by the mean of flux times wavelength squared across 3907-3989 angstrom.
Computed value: 1.6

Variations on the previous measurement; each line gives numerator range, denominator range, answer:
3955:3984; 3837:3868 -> 1.28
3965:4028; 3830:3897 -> 1.79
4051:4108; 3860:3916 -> 1.71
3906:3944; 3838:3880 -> 1.14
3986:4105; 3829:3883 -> 2.15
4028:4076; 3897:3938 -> 1.72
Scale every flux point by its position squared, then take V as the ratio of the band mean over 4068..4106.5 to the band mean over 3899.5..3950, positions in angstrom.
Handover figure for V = 1.74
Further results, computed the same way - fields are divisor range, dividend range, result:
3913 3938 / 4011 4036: 1.94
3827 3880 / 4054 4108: 2.15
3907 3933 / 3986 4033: 1.63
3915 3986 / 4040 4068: 1.69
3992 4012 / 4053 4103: 1.03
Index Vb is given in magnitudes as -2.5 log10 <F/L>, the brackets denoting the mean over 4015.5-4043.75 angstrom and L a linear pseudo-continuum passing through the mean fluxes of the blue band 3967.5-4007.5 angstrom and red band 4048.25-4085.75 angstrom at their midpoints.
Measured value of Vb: -0.14 mag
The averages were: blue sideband 19.1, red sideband 22.5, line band 23.8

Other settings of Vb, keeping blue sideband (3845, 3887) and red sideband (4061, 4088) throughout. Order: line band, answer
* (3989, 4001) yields -0.174 mag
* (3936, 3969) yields 0.211 mag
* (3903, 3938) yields 0.091 mag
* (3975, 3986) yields -0.030 mag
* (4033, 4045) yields -0.142 mag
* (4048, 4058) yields -0.062 mag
